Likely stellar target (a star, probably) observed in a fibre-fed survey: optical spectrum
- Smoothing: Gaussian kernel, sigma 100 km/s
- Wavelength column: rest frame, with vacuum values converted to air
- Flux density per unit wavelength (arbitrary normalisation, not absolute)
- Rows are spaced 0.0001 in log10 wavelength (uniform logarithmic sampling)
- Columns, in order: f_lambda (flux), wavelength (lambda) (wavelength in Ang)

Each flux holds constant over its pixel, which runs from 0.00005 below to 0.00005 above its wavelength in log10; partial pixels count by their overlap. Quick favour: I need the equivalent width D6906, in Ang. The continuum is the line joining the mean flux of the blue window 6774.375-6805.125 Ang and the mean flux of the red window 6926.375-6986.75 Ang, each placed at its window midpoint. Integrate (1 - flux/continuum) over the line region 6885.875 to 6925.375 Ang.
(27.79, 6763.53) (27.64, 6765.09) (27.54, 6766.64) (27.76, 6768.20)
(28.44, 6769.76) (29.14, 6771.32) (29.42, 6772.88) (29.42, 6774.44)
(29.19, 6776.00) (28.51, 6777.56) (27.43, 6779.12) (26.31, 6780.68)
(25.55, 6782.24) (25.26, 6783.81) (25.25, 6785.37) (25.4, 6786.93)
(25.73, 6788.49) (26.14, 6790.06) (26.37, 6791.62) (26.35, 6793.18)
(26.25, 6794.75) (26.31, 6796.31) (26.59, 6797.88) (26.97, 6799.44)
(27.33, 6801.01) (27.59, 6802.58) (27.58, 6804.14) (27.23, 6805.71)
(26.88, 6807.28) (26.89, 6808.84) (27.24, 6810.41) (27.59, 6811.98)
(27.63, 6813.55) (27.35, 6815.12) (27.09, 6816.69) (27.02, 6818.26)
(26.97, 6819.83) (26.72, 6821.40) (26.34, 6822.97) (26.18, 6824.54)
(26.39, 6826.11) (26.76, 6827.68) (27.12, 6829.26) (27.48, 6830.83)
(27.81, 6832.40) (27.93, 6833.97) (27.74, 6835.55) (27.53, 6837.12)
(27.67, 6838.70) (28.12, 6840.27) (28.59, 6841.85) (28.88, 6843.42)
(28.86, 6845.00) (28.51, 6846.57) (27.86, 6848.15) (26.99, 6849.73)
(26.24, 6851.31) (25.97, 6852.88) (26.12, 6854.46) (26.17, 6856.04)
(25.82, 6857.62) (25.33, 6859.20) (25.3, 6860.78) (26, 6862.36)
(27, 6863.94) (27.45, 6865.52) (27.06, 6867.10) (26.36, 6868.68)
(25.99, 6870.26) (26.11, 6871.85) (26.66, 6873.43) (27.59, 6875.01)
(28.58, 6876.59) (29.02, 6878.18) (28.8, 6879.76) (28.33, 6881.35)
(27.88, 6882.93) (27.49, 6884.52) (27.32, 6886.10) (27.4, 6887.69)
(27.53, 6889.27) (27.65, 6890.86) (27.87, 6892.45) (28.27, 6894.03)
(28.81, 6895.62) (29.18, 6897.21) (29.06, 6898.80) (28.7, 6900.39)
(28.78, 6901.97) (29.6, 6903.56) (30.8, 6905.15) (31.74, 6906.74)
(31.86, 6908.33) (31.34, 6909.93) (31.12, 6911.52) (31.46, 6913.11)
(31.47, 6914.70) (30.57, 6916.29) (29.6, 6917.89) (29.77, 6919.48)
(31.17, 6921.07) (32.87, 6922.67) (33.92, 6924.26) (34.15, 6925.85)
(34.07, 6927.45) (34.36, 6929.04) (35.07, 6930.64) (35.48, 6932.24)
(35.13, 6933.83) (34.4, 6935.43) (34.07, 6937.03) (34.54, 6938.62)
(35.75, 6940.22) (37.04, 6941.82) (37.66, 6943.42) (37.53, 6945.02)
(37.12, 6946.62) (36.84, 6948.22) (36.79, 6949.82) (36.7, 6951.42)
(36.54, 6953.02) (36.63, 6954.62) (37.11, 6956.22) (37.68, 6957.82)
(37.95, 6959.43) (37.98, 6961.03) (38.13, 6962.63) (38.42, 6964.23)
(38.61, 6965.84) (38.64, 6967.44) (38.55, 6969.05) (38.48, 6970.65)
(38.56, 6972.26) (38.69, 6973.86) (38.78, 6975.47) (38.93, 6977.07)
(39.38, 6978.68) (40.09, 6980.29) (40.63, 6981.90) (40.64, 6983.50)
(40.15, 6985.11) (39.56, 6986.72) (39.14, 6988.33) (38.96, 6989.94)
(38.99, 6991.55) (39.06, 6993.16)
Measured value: 4.82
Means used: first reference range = 26.7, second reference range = 37.4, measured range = 30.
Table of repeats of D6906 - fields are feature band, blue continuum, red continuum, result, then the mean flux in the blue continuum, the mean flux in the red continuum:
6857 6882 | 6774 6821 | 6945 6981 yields 3.8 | 26.9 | 38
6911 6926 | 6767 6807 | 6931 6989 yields 1.6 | 27.1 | 37.7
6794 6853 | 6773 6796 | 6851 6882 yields -1.2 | 26.7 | 26.8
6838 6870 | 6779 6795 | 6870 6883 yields 0.3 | 25.9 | 27.7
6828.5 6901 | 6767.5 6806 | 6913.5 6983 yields 9.2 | 27.1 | 36.2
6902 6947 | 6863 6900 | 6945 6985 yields -0.1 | 27.7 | 38.3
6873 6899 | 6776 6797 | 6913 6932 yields 2.3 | 26.3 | 32.5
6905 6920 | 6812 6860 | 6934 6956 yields 1.1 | 27.2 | 36.3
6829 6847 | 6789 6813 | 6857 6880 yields -0.8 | 26.9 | 26.8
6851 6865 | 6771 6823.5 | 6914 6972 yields 2.1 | 27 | 35.6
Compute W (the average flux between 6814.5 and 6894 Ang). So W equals 27.2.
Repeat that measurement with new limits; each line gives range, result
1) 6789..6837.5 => 27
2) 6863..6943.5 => 30.4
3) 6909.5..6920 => 30.8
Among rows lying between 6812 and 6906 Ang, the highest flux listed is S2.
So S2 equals 30.8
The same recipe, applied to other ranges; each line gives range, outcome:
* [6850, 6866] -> 27.45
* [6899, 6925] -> 33.92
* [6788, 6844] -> 28.88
